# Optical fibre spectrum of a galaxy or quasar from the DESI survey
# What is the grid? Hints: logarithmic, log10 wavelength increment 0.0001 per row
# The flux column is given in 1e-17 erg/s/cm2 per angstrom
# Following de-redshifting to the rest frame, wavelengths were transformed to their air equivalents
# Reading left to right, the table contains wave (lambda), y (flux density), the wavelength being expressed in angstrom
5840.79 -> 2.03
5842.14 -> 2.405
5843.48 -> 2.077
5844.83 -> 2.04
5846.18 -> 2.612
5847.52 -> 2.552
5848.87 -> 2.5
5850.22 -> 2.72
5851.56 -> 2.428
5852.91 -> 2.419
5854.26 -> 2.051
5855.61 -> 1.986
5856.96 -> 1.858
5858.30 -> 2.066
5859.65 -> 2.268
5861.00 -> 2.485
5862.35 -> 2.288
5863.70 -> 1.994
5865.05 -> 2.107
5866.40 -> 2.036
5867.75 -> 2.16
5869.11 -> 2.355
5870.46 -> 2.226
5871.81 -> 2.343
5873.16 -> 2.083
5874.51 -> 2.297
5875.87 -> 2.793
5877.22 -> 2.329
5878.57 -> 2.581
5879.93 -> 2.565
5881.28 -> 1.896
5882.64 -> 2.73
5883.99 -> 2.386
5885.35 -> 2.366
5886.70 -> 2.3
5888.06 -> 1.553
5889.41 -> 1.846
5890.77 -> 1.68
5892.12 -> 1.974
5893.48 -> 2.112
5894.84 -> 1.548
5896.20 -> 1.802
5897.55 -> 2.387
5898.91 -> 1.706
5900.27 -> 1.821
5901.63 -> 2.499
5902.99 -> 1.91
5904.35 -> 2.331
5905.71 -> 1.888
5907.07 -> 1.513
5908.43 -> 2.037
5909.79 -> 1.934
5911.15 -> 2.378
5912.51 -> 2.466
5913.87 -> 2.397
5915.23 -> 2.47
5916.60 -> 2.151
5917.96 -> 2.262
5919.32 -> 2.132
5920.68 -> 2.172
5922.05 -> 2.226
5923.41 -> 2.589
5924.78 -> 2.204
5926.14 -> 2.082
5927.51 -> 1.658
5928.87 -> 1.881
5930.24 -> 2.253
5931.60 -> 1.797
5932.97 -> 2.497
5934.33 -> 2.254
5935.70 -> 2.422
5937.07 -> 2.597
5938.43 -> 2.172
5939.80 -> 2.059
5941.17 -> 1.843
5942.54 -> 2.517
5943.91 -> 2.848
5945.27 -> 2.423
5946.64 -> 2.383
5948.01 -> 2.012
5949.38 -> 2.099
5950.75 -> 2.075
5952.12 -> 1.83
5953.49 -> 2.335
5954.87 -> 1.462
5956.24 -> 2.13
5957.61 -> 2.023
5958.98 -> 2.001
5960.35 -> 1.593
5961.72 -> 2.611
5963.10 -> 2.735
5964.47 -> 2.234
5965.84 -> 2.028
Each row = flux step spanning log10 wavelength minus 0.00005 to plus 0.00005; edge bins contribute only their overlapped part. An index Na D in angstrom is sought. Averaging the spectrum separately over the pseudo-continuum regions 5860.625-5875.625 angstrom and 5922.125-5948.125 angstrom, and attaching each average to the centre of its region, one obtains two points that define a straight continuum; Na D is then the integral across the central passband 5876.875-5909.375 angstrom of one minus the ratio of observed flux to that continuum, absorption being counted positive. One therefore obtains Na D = 2.4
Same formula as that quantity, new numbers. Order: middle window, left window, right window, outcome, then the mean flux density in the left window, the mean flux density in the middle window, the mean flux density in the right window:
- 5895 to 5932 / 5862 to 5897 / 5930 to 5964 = 1.3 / 2.17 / 2.1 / 2.2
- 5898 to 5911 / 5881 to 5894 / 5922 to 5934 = 0.8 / 2.09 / 1.98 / 2.13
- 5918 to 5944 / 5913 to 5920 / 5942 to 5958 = 0.4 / 2.29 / 2.21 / 2.18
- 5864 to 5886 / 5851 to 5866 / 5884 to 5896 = -2.9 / 2.17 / 2.32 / 1.94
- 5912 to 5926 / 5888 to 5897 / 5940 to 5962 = -2.4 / 1.81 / 2.3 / 2.13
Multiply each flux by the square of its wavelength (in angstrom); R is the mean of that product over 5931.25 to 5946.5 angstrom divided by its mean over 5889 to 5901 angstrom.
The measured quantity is 1.3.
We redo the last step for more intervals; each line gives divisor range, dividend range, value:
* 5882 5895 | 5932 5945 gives 1.15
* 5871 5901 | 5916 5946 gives 1.06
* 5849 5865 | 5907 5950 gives 1.02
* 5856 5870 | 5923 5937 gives 1.03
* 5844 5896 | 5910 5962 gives 1.01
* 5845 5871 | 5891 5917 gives 0.93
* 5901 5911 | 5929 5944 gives 1.12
